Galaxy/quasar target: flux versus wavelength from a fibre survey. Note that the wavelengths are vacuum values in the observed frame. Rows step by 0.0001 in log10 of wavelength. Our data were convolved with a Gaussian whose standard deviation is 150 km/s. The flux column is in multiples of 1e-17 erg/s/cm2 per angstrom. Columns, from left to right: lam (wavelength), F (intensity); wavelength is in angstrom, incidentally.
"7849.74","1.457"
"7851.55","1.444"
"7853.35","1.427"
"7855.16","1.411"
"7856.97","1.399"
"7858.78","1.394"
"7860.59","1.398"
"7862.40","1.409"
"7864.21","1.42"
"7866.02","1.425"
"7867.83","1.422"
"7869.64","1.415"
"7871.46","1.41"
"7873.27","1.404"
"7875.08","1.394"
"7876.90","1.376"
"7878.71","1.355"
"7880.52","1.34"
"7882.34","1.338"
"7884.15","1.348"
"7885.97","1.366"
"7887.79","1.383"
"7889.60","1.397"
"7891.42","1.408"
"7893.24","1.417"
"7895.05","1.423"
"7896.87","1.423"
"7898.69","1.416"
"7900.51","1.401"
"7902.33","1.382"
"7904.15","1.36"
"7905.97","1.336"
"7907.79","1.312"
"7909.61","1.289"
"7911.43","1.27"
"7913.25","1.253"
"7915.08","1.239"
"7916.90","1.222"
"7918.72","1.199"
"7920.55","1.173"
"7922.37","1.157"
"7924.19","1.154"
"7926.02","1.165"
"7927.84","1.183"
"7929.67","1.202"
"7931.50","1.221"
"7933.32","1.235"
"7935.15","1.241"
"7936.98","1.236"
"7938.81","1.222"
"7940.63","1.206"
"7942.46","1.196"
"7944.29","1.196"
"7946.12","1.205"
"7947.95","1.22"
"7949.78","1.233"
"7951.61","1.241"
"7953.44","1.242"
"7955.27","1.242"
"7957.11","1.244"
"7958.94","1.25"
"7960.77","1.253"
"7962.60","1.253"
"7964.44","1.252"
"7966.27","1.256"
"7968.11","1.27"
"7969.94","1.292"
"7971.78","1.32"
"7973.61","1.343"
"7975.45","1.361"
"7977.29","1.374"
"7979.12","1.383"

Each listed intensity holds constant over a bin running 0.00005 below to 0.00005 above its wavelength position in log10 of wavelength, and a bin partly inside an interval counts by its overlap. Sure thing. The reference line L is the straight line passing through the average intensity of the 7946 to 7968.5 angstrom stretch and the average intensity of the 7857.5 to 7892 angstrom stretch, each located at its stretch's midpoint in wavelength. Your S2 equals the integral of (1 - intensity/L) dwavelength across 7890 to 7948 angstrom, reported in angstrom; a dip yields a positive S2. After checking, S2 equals 1.9 angstrom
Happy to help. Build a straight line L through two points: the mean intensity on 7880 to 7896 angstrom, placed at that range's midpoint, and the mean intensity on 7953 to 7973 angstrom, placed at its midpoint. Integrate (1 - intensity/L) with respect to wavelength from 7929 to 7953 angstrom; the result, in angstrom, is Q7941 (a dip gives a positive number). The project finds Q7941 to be 1.4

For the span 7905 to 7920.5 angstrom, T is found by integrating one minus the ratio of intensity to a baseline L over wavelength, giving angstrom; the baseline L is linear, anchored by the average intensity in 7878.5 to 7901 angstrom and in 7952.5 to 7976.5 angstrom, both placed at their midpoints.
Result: 1.1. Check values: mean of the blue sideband 1.39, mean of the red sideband 1.28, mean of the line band 1.26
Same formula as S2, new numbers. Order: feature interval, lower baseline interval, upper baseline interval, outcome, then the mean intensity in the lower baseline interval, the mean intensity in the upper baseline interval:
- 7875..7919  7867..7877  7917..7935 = -1.4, 1.4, 1.19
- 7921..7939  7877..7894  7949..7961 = 1.2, 1.37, 1.24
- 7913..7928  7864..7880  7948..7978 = 1.6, 1.4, 1.27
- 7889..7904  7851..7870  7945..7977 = -0.5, 1.42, 1.26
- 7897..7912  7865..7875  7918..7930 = -1.1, 1.41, 1.17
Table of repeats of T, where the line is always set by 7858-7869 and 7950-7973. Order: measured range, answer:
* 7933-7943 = 0.6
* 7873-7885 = 0.2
